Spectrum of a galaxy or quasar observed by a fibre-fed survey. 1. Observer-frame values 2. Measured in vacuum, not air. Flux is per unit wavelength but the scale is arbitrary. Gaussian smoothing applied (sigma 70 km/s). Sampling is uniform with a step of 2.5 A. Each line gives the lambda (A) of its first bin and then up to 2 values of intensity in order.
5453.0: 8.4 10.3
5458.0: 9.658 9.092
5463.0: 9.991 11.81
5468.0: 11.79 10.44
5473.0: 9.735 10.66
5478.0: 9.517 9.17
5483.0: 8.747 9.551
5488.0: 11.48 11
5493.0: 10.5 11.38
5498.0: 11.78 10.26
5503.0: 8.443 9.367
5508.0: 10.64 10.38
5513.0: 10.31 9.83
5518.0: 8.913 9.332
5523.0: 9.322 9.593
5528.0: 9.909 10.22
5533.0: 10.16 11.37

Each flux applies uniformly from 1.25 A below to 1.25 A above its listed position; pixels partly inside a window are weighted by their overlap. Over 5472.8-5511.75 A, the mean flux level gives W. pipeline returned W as 10.2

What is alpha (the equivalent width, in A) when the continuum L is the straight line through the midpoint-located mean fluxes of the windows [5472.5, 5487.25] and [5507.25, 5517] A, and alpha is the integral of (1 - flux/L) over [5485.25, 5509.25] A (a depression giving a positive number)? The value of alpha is -1.3 A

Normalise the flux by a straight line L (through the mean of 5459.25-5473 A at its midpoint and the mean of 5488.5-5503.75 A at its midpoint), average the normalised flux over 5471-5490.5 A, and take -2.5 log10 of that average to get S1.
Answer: 0.07 mag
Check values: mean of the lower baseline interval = 10.5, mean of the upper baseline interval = 10.7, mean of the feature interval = 9.93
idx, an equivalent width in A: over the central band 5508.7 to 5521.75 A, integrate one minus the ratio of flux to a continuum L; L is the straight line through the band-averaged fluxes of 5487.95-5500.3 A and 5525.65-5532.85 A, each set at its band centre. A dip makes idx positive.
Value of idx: 0.8 A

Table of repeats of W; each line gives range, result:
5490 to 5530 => 10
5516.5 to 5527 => 9.32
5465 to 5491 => 10.3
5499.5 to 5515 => 9.89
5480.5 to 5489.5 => 9.85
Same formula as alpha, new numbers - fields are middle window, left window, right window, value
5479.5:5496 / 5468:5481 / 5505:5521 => -0.3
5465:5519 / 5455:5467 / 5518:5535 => -1.4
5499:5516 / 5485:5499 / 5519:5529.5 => 0.6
